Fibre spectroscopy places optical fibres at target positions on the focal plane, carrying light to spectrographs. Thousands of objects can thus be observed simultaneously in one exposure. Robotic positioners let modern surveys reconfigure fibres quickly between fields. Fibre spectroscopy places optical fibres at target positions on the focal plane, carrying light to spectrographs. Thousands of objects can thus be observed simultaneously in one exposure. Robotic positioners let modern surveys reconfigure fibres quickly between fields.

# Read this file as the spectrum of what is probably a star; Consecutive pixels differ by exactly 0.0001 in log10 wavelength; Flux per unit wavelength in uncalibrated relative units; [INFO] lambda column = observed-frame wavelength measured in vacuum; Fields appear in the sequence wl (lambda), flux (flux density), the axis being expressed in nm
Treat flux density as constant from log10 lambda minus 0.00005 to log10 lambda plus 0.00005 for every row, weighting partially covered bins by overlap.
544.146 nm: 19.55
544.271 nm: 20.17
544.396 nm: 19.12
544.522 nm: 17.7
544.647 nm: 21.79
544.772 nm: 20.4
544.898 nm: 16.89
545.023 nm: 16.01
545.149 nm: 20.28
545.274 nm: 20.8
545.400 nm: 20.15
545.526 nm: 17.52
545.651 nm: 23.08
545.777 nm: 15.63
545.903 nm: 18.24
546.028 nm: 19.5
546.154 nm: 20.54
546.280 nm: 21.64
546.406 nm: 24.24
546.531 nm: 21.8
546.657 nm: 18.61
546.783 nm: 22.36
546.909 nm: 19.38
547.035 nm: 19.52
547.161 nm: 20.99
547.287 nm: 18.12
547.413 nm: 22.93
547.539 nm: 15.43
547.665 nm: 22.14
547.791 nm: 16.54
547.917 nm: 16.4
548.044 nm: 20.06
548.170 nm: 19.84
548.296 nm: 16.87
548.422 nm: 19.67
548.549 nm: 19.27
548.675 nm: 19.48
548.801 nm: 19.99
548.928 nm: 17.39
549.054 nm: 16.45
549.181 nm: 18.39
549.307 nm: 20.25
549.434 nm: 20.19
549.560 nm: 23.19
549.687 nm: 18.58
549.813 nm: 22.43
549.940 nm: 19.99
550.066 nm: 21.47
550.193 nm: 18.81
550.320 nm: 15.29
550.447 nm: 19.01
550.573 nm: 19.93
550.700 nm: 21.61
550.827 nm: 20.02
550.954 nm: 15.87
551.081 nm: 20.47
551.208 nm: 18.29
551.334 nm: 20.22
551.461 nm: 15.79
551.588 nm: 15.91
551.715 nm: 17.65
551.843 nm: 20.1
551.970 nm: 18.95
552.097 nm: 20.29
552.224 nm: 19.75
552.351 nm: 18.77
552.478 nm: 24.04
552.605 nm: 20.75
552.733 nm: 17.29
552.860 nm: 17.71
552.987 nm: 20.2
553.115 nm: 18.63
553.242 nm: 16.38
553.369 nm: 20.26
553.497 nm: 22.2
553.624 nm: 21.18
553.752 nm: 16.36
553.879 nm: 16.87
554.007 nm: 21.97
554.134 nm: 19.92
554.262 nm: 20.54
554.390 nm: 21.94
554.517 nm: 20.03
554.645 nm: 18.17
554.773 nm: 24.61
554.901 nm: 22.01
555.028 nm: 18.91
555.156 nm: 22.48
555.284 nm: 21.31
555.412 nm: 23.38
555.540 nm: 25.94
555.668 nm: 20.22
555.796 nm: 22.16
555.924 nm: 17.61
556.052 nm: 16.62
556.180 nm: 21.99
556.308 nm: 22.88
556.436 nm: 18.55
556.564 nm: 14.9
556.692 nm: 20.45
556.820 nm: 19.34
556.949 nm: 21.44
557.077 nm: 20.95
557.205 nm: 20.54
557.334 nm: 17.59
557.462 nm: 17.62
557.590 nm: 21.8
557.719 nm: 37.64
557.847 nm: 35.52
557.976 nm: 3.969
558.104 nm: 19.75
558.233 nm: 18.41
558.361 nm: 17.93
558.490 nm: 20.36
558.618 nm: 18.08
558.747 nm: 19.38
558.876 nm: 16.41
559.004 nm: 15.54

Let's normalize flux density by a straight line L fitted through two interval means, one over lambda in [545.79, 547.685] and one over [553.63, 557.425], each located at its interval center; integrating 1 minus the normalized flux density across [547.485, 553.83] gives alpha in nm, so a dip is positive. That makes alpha 0.36 nm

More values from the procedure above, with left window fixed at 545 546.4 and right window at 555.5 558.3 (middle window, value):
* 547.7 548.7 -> 0.066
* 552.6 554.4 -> 0.089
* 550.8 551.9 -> 0.109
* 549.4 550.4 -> 0.004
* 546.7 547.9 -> 0.015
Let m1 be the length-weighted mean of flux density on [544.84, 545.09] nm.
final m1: 16.5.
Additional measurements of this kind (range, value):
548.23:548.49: 18.3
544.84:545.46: 18.8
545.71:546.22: 18.5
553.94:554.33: 20.8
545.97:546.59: 21.6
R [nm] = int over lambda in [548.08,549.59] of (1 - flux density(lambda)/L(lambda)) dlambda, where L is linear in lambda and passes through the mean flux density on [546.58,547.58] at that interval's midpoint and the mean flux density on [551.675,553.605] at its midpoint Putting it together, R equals 0.04 nm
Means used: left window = 19.8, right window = 19.6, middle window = 19.2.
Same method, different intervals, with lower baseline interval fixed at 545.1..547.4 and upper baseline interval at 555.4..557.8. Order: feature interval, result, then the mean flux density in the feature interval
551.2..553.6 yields 0.19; 19.2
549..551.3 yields 0.12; 19.5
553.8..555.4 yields 0.02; 20.8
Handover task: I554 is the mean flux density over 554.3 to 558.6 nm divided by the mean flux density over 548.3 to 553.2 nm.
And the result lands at 1.08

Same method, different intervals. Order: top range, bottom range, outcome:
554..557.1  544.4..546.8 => 1.05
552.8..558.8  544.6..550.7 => 1.04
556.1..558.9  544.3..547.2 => 1.02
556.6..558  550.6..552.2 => 1.16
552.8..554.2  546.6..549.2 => 1.01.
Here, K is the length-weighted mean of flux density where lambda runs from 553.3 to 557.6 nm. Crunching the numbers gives 20.4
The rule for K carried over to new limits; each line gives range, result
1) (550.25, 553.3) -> 18.9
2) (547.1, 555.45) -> 19.5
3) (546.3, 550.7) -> 19.6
